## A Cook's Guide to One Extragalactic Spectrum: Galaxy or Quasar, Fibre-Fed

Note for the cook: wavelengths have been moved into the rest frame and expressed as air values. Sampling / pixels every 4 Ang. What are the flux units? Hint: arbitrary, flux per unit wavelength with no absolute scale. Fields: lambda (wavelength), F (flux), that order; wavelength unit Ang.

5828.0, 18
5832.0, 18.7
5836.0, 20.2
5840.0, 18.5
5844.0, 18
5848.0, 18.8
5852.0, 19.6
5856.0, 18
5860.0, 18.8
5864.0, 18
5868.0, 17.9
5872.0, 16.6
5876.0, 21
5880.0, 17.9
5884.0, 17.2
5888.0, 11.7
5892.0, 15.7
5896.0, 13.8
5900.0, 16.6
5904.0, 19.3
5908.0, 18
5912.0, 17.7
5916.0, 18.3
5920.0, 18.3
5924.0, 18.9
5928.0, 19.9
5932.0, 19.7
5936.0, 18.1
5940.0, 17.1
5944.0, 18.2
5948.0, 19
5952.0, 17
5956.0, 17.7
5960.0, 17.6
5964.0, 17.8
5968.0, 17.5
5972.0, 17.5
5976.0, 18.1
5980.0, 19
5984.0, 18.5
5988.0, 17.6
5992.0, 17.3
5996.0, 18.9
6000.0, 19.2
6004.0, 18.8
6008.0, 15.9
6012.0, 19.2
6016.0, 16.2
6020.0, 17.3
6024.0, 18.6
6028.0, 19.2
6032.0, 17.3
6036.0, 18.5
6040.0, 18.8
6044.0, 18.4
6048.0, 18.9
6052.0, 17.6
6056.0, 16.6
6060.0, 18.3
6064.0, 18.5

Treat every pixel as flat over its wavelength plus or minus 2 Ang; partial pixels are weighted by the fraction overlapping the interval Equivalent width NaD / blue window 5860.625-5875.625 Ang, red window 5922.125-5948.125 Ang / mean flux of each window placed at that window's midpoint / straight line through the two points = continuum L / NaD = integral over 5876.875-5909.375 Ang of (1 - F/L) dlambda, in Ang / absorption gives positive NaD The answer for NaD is 3.3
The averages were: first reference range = 18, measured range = 16.4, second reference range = 18.7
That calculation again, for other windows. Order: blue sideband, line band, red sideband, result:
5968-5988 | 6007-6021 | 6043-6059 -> 0.6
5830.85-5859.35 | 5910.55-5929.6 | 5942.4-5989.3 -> -0.3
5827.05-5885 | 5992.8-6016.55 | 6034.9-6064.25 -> 0.2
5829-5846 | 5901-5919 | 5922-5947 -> 0.5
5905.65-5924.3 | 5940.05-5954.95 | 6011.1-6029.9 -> 0.2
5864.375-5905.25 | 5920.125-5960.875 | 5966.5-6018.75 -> -2.2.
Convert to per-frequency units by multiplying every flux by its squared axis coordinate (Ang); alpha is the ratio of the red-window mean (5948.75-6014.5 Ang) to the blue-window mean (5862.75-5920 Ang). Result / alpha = 1.08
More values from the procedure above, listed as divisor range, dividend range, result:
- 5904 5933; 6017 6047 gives 1.01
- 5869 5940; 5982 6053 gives 1.07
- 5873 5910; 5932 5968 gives 1.09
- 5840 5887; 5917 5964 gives 1.03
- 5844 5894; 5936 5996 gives 1.05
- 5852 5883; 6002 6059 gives 1.03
